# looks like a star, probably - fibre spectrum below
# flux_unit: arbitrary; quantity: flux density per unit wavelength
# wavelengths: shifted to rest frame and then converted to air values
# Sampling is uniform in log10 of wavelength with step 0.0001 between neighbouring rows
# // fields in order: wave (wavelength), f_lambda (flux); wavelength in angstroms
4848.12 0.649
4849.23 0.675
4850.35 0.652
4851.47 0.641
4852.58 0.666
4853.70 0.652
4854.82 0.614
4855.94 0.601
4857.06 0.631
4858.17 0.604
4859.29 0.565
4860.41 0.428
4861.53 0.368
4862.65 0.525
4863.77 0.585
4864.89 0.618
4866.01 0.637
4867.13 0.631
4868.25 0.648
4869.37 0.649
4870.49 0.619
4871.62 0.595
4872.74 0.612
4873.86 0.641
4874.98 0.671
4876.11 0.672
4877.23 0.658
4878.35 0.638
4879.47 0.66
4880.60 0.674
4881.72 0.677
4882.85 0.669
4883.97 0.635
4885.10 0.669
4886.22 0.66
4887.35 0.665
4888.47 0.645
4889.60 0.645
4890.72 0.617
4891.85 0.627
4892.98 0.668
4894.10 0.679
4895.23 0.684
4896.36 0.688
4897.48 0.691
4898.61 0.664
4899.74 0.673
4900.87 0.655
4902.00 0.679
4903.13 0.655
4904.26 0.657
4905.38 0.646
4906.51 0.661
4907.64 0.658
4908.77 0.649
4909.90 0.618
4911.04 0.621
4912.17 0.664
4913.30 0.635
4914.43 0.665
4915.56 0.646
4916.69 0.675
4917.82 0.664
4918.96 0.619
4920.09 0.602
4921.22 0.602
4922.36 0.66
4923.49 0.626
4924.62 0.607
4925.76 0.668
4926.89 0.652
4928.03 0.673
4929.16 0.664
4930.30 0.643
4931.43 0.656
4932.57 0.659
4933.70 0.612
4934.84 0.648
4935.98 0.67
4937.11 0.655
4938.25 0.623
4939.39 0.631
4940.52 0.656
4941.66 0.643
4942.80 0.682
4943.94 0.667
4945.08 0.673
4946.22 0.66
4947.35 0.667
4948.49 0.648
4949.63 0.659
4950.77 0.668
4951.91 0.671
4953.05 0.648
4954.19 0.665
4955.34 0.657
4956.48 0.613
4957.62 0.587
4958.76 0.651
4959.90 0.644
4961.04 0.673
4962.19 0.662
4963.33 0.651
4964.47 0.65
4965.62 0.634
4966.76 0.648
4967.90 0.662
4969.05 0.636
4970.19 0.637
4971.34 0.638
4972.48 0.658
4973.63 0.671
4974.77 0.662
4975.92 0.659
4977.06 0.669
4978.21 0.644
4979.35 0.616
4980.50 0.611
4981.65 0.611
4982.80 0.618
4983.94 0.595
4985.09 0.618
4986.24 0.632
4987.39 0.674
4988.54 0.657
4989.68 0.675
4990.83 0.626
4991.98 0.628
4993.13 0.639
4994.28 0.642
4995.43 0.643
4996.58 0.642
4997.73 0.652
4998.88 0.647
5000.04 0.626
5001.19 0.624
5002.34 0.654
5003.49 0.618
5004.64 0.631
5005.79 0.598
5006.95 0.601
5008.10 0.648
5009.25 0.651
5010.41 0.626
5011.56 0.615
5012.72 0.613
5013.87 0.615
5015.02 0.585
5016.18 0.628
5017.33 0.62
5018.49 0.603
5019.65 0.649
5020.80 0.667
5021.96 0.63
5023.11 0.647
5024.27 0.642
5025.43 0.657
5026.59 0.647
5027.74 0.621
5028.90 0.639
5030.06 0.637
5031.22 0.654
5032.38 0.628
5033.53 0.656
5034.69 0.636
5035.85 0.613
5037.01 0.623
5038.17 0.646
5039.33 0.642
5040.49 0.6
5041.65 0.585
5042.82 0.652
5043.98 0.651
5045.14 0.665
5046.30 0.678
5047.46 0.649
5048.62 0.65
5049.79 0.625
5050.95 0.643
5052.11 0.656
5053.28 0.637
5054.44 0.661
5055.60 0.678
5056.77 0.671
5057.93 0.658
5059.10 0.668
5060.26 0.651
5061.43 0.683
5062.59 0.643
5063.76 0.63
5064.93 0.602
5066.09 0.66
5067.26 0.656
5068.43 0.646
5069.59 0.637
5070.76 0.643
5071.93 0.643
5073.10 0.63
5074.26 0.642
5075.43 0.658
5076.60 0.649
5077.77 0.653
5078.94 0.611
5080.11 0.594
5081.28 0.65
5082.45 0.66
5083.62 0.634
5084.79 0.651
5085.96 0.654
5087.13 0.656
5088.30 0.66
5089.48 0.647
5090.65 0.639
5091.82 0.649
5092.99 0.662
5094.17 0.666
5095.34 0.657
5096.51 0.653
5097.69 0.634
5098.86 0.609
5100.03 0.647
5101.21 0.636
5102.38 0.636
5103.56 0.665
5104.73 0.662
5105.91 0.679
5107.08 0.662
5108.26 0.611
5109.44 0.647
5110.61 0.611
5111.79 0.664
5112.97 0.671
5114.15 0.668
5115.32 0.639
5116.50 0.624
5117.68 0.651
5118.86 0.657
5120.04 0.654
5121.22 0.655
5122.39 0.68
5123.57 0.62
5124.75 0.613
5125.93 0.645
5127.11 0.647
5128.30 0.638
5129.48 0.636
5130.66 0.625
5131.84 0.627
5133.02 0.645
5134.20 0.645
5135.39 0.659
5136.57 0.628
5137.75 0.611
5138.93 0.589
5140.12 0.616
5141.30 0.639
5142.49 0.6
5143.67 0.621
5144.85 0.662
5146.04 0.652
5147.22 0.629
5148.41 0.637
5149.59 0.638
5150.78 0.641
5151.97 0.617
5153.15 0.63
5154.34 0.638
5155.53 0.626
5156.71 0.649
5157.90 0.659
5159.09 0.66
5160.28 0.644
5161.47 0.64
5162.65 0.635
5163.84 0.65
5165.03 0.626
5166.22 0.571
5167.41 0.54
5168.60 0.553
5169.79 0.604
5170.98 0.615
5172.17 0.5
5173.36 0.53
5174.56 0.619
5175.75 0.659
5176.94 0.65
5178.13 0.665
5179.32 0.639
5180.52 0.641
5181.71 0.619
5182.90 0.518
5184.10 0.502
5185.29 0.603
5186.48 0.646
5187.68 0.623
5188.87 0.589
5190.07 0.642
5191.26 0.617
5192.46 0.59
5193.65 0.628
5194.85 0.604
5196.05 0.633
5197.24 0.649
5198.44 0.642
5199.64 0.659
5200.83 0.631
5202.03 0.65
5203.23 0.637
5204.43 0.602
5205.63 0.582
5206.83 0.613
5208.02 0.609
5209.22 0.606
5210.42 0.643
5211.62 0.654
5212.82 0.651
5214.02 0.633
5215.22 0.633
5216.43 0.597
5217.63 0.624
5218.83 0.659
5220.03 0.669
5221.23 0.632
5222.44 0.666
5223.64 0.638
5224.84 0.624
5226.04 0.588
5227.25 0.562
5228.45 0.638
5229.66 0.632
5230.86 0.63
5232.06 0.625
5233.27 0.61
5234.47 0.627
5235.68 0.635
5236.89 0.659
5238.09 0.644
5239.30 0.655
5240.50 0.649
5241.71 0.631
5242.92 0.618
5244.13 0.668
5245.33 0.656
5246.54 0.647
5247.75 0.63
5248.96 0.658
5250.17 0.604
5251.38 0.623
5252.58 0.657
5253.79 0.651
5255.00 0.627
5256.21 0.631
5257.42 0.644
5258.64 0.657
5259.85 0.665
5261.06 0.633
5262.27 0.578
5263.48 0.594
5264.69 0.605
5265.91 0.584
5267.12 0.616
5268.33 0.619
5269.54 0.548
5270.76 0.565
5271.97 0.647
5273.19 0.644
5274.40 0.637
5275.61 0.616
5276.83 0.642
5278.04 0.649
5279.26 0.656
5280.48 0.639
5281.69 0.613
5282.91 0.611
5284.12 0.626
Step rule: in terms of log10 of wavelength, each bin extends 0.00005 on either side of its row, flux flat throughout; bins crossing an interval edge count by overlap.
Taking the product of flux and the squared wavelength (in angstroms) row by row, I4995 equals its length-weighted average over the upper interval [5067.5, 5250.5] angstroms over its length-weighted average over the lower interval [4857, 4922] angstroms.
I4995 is 1.11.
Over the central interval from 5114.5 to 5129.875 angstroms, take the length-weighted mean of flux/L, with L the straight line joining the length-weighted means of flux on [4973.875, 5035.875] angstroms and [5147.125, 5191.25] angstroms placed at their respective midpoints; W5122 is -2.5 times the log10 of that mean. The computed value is -0.04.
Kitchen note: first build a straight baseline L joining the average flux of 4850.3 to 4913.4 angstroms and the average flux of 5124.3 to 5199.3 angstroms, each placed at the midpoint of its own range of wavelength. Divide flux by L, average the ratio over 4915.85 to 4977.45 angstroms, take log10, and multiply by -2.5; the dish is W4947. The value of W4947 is -0.030 mag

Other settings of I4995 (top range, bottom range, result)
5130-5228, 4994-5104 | 1.02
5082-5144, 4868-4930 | 1.07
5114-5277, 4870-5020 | 1.07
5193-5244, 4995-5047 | 1.08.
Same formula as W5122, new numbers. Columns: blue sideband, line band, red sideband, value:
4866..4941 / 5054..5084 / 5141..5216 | -0.02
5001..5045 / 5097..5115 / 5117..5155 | -0.02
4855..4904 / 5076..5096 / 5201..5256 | -0.02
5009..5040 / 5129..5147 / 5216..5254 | 0.01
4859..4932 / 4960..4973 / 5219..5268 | -0.02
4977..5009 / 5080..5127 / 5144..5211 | -0.04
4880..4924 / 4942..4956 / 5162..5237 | -0.02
